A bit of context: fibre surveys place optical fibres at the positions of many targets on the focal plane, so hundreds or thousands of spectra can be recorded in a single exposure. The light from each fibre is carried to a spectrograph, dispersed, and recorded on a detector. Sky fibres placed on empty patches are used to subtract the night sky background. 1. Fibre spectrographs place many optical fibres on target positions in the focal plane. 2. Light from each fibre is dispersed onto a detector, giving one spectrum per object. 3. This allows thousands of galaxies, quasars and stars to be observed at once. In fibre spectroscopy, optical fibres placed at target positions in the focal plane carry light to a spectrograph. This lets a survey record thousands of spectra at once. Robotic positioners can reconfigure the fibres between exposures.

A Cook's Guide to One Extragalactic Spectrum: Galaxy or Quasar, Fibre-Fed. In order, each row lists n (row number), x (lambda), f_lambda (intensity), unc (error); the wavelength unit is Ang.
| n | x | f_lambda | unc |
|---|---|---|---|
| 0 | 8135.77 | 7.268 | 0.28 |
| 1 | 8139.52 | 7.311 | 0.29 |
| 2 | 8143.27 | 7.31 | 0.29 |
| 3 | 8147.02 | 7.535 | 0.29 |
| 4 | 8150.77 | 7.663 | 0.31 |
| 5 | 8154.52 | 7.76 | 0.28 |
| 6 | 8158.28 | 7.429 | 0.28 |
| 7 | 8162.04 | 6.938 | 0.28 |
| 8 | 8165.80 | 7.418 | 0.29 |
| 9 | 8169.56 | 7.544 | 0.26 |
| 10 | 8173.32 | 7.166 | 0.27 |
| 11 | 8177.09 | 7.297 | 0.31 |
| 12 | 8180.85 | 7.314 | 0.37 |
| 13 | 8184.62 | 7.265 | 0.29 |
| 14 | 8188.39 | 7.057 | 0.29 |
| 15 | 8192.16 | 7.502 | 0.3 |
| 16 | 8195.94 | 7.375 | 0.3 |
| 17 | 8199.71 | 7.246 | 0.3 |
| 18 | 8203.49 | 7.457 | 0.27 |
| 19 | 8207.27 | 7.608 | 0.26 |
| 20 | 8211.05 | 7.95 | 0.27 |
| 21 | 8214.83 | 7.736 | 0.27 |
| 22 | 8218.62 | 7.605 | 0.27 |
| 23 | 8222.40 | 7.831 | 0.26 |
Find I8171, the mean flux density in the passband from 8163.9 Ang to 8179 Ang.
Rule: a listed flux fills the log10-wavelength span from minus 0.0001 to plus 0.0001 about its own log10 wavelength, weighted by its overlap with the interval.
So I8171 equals 7.36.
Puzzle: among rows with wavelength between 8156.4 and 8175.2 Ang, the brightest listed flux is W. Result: 7.544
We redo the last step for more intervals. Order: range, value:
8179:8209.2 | 7.608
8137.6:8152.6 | 7.663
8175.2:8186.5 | 7.314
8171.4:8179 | 7.297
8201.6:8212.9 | 7.95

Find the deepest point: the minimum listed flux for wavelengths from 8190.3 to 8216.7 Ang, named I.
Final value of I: 7.246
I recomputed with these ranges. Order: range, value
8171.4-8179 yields 7.166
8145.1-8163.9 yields 6.938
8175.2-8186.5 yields 7.265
